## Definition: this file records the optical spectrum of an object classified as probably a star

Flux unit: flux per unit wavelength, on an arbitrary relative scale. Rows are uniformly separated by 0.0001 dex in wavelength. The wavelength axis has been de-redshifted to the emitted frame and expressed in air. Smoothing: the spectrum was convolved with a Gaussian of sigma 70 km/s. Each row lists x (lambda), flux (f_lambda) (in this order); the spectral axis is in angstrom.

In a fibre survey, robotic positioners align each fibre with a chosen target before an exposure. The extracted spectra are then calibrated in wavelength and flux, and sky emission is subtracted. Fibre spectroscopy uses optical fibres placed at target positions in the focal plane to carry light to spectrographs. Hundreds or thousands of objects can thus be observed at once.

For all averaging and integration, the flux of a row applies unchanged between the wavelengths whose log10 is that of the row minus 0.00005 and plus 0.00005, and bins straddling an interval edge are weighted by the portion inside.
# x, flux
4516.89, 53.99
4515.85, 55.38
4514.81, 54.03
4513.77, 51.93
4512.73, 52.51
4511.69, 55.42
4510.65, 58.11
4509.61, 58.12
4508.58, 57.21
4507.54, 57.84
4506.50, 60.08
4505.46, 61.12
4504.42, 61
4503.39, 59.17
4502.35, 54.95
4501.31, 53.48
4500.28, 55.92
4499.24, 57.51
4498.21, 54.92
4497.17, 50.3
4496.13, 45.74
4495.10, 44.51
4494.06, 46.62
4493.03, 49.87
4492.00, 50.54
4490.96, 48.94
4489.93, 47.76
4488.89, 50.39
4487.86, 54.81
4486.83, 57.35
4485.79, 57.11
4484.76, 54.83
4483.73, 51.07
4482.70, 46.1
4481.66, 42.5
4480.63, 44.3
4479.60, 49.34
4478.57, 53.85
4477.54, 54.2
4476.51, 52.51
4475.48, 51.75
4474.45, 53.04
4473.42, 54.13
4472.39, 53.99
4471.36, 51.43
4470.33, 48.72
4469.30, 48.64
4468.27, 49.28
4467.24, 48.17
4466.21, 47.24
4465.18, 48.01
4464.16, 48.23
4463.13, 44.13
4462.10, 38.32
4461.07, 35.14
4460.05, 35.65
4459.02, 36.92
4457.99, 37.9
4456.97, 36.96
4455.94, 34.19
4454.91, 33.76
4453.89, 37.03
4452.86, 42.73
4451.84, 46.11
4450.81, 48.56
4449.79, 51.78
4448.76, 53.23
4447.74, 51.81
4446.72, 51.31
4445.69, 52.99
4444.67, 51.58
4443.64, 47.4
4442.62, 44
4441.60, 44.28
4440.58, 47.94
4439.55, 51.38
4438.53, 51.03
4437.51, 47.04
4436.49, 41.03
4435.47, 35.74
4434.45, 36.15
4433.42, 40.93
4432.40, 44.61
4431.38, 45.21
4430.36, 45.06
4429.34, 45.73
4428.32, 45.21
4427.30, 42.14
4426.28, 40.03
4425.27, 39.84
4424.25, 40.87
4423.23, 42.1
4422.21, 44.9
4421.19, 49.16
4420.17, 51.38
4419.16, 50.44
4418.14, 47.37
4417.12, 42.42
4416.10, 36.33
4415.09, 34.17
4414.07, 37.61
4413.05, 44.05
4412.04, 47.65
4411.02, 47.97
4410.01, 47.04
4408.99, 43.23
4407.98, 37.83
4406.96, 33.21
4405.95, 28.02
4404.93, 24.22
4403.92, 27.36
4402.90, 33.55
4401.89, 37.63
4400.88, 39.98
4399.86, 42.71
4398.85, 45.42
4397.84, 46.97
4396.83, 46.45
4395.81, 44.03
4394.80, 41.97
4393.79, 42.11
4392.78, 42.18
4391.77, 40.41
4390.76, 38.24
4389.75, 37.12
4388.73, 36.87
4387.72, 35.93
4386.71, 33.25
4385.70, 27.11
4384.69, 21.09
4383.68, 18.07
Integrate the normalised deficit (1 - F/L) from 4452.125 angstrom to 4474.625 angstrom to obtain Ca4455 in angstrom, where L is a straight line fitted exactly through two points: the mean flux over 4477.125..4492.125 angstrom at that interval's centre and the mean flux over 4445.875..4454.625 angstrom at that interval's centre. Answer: 2.4 angstrom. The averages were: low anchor 47.7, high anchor 50.8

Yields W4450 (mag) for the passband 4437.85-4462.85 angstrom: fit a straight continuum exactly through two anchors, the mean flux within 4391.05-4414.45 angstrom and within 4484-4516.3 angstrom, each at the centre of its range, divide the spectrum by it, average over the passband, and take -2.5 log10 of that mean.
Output 0.06 mag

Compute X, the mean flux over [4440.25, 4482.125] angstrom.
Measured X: 46.4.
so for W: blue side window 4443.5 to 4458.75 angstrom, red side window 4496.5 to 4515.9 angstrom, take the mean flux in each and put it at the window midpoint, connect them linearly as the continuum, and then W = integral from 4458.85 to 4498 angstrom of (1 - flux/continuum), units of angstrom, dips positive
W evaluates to 1.4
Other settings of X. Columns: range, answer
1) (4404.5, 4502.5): 46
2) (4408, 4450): 45.1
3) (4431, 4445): 44.8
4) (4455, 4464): 37.6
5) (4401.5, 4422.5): 40.2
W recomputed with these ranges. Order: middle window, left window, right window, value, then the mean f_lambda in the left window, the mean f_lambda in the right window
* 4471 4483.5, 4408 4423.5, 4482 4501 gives -0.2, 44.2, 51.3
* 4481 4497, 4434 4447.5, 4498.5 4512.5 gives 1.4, 46.5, 57.6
